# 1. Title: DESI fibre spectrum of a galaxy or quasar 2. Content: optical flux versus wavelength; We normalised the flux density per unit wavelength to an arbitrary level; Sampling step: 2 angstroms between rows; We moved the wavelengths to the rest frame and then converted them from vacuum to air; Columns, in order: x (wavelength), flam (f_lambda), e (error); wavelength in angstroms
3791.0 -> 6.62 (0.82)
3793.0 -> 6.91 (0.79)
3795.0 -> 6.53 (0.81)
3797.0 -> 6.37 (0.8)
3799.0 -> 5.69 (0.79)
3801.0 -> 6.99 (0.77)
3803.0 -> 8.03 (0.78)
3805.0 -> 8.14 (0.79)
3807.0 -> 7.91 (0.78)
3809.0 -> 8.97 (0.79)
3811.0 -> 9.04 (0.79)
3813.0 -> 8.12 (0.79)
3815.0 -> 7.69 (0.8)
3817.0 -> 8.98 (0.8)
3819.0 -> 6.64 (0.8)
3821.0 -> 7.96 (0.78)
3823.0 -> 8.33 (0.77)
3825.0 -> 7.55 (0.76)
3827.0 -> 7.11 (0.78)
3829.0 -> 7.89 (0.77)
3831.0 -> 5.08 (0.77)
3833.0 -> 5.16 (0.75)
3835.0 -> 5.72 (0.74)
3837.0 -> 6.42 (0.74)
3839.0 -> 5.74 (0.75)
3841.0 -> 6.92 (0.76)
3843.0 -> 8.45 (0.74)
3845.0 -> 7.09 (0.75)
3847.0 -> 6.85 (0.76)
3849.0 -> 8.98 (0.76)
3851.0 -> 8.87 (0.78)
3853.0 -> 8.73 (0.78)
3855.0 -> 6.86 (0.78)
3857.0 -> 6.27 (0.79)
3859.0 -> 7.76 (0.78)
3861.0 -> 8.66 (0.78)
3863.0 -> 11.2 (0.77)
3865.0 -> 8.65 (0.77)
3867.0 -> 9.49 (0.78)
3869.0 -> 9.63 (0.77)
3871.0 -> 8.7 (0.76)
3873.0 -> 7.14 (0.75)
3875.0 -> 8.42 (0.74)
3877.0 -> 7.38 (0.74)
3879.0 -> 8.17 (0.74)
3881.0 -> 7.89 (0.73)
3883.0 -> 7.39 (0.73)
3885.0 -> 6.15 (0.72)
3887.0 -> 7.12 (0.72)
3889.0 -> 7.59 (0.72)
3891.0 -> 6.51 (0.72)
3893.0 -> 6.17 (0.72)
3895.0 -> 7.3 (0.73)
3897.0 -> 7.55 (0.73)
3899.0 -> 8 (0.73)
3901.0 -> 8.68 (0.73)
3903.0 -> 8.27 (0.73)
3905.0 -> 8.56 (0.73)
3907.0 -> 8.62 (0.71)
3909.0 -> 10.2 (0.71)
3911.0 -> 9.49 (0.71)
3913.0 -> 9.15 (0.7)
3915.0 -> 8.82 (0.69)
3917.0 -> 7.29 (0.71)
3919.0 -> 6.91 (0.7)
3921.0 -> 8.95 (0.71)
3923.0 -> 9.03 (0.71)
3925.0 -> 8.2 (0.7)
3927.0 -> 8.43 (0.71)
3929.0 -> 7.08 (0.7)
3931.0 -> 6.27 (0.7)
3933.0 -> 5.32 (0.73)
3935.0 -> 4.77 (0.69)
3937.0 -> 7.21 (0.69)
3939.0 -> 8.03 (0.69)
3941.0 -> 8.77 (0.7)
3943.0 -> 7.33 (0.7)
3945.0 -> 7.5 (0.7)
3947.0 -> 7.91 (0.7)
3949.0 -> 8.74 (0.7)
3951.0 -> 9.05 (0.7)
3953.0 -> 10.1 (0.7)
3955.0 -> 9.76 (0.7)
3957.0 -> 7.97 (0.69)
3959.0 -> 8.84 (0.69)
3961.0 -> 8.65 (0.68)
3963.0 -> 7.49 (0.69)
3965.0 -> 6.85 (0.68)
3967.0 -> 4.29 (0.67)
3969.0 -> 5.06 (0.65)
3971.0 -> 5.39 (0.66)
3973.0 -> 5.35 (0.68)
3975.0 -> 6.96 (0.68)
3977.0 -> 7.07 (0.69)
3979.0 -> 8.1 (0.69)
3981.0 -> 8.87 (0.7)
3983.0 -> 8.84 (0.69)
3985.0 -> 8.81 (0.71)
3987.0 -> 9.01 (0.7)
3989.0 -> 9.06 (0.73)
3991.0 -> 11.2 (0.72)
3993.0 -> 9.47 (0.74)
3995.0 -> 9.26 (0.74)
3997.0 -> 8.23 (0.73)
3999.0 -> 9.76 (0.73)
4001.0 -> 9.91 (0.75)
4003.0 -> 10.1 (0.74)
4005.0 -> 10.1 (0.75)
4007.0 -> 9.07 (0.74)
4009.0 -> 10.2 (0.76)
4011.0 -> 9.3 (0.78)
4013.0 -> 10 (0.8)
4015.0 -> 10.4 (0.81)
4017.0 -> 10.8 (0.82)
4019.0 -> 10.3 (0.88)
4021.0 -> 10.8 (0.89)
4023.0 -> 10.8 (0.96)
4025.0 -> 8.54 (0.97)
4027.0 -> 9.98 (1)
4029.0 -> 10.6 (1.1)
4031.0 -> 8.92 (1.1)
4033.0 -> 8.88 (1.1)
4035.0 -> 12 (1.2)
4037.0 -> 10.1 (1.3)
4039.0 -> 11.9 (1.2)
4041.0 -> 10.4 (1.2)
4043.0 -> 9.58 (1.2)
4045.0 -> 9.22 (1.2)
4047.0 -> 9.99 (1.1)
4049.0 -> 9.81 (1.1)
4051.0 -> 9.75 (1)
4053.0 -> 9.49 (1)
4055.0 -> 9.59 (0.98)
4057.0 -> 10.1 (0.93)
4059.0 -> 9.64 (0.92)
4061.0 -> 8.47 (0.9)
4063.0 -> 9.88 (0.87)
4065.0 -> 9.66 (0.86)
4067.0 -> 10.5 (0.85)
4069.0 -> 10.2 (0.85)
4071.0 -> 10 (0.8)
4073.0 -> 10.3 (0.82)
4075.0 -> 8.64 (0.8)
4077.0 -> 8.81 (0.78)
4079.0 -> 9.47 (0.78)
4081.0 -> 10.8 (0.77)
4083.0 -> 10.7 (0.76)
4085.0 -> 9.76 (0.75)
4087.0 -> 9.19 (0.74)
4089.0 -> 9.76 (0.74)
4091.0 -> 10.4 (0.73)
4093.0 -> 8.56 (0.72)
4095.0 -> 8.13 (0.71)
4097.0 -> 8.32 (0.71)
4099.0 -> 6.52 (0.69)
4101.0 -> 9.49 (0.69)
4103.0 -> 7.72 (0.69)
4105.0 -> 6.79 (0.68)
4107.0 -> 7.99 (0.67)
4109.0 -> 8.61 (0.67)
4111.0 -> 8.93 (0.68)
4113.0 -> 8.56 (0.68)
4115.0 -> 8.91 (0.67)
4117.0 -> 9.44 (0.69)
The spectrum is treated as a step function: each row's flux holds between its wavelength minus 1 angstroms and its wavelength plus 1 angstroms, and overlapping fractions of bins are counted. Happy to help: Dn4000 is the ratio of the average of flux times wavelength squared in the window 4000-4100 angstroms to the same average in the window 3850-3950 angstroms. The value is 1.3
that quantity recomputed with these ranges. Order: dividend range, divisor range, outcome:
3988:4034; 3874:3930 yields 1.30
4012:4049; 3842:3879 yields 1.34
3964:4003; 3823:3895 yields 1.13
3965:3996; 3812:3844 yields 1.18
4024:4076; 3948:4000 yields 1.25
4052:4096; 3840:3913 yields 1.32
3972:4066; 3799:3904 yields 1.35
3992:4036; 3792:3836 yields 1.50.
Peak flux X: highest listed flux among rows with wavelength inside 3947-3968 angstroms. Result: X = 10.1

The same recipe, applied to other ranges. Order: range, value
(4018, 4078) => 12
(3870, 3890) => 8.7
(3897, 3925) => 10.2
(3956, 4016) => 11.2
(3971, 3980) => 8.1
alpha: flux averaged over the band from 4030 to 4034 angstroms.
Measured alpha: 8.9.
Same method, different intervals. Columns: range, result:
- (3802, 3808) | 8.03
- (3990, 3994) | 10.3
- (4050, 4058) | 9.73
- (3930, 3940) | 6.32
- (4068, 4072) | 10.1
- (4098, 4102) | 8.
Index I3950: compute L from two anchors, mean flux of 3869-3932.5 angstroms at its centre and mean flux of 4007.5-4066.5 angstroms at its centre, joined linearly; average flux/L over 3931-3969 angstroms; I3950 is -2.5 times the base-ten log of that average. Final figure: 0.14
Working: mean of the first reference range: 7.92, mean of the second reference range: 9.97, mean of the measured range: 7.59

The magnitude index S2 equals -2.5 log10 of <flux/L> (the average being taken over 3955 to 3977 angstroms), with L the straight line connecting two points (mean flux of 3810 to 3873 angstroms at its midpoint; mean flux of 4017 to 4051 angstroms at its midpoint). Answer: 0.33 mag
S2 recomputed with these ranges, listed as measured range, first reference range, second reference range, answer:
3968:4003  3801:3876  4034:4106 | 0.08 mag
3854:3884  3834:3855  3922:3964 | -0.10 mag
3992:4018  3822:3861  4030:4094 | -0.07 mag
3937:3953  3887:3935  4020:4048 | 0.03 mag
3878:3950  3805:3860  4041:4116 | 0.04 mag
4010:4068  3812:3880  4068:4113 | -0.14 mag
